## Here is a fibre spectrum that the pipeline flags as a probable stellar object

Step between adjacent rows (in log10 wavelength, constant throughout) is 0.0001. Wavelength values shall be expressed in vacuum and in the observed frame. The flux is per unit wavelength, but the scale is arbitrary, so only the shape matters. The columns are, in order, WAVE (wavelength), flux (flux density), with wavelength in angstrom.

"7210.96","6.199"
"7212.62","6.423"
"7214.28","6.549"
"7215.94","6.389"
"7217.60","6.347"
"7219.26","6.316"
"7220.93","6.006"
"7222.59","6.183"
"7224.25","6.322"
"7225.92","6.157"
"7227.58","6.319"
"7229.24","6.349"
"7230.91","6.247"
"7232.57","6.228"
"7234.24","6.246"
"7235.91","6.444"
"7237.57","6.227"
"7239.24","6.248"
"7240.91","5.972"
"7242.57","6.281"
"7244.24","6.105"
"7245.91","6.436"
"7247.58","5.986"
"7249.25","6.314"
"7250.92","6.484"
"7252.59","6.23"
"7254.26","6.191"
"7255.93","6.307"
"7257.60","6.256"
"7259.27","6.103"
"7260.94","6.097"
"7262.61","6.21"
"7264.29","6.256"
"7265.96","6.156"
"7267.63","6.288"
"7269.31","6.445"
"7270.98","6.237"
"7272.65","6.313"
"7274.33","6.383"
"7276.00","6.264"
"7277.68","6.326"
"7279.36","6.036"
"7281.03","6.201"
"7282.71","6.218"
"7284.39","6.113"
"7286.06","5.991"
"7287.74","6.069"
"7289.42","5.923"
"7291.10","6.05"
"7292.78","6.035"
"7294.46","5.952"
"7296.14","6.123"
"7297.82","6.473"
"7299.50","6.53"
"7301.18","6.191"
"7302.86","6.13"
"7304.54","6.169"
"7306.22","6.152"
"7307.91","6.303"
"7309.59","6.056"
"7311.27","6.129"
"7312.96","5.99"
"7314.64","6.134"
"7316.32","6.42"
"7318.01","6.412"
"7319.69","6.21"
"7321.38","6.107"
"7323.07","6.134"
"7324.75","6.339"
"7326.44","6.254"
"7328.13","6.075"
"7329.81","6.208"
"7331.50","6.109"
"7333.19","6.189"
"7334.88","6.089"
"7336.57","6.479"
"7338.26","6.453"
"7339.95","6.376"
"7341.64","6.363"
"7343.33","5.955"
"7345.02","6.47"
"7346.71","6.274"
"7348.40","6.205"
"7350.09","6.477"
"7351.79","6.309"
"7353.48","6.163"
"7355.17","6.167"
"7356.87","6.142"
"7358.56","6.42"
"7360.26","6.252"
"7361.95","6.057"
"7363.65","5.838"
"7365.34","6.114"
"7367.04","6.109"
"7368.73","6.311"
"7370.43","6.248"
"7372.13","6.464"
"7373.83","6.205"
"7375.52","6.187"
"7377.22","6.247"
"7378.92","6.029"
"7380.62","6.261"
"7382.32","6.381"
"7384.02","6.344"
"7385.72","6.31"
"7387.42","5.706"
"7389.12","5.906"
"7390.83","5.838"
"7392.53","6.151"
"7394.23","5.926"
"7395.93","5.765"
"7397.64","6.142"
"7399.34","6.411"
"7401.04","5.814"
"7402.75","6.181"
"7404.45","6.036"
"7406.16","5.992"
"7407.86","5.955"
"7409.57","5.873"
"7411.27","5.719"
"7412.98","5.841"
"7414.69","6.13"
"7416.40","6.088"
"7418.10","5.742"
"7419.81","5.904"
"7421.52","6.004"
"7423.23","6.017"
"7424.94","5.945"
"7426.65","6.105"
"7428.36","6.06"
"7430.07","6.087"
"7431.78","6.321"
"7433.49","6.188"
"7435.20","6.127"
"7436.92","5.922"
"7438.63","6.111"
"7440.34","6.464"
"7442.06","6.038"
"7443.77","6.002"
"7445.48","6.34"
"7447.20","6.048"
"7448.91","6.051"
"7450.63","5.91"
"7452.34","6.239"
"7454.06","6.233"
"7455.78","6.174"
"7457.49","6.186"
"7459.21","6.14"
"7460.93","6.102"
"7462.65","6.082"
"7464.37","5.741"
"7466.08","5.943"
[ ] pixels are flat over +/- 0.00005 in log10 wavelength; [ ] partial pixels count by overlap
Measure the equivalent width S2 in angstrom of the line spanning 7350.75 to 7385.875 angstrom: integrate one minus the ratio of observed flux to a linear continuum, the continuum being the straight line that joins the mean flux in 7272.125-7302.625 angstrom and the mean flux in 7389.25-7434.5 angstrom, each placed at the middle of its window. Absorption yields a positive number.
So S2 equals -0.9 angstrom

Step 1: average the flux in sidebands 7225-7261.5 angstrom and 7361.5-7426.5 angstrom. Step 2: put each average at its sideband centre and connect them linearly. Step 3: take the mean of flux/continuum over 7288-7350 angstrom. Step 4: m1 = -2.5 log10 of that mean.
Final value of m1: -0.01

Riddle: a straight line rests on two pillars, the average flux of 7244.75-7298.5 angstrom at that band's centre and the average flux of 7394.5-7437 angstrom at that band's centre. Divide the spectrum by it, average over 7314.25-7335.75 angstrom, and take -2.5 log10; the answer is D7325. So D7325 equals -0.013 mag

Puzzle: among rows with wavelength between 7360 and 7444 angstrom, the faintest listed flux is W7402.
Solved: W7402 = 5.706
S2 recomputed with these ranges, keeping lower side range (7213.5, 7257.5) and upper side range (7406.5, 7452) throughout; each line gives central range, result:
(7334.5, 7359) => -0.6 angstrom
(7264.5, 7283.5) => -0.1 angstrom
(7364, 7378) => -0.3 angstrom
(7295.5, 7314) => -0.1 angstrom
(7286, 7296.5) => 0.3 angstrom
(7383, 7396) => 0.2 angstrom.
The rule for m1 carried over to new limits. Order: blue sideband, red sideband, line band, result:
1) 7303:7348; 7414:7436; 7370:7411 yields 0.004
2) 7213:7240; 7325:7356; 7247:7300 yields 0.013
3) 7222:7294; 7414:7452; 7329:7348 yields -0.021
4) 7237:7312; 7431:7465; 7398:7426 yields 0.028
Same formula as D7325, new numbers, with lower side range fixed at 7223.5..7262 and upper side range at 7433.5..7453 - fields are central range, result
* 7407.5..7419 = 0.04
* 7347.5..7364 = -0.01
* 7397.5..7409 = 0.01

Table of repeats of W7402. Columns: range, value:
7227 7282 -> 5.972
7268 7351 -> 5.923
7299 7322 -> 5.99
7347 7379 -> 5.838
